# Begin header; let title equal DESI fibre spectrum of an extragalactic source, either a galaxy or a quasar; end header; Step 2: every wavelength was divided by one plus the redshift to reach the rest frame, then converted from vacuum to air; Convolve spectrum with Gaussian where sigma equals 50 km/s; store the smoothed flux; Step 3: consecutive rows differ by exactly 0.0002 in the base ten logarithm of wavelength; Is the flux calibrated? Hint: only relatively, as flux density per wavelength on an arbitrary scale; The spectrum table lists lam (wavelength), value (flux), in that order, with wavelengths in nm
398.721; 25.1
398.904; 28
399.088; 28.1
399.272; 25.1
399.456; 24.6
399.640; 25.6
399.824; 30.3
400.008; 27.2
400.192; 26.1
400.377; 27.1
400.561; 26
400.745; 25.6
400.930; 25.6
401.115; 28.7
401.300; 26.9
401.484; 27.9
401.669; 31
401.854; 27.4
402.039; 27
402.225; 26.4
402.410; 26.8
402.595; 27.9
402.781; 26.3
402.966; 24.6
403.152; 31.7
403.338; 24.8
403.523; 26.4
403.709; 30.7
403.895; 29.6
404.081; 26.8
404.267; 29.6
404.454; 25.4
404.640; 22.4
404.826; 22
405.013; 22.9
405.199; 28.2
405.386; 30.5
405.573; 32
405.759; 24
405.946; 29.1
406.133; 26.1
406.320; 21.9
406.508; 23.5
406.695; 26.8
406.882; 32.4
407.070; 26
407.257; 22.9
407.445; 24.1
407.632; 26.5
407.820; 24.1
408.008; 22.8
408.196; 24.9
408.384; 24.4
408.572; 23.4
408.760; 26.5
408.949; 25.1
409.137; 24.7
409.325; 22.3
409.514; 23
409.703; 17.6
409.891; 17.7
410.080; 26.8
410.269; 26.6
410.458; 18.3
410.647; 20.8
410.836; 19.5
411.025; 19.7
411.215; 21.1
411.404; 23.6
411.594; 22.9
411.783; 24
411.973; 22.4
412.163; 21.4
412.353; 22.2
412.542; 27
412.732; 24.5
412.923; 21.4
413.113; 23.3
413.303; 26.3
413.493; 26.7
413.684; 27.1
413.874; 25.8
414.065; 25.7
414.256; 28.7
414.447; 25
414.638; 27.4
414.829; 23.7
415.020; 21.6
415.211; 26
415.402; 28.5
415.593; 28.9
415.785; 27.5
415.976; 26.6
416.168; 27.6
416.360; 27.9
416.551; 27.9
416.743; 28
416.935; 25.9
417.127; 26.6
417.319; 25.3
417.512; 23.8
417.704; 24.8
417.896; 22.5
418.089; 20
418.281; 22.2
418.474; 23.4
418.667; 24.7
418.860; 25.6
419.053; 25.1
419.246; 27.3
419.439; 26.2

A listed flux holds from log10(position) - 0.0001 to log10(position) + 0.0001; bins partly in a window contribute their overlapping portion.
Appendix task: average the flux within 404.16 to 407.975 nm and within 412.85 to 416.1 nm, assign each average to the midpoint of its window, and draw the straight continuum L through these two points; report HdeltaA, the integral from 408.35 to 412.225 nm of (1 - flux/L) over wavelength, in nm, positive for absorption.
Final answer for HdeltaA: 0.52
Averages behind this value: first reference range 26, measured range 22.4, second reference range 25.9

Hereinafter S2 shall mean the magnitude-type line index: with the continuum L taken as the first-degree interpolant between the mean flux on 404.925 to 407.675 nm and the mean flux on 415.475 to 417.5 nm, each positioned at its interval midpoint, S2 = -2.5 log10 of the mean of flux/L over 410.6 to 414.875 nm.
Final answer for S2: 0.12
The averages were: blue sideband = 26.5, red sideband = 27.1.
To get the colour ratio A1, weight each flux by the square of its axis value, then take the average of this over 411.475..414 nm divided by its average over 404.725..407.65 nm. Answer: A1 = 0.96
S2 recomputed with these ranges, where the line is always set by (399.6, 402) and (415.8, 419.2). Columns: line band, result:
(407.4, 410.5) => 0.12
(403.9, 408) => 0.03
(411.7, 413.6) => 0.08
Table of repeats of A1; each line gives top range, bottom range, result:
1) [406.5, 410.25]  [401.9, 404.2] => 0.91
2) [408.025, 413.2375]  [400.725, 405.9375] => 0.87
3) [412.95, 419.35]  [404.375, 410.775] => 1.09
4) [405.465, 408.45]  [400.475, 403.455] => 0.97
